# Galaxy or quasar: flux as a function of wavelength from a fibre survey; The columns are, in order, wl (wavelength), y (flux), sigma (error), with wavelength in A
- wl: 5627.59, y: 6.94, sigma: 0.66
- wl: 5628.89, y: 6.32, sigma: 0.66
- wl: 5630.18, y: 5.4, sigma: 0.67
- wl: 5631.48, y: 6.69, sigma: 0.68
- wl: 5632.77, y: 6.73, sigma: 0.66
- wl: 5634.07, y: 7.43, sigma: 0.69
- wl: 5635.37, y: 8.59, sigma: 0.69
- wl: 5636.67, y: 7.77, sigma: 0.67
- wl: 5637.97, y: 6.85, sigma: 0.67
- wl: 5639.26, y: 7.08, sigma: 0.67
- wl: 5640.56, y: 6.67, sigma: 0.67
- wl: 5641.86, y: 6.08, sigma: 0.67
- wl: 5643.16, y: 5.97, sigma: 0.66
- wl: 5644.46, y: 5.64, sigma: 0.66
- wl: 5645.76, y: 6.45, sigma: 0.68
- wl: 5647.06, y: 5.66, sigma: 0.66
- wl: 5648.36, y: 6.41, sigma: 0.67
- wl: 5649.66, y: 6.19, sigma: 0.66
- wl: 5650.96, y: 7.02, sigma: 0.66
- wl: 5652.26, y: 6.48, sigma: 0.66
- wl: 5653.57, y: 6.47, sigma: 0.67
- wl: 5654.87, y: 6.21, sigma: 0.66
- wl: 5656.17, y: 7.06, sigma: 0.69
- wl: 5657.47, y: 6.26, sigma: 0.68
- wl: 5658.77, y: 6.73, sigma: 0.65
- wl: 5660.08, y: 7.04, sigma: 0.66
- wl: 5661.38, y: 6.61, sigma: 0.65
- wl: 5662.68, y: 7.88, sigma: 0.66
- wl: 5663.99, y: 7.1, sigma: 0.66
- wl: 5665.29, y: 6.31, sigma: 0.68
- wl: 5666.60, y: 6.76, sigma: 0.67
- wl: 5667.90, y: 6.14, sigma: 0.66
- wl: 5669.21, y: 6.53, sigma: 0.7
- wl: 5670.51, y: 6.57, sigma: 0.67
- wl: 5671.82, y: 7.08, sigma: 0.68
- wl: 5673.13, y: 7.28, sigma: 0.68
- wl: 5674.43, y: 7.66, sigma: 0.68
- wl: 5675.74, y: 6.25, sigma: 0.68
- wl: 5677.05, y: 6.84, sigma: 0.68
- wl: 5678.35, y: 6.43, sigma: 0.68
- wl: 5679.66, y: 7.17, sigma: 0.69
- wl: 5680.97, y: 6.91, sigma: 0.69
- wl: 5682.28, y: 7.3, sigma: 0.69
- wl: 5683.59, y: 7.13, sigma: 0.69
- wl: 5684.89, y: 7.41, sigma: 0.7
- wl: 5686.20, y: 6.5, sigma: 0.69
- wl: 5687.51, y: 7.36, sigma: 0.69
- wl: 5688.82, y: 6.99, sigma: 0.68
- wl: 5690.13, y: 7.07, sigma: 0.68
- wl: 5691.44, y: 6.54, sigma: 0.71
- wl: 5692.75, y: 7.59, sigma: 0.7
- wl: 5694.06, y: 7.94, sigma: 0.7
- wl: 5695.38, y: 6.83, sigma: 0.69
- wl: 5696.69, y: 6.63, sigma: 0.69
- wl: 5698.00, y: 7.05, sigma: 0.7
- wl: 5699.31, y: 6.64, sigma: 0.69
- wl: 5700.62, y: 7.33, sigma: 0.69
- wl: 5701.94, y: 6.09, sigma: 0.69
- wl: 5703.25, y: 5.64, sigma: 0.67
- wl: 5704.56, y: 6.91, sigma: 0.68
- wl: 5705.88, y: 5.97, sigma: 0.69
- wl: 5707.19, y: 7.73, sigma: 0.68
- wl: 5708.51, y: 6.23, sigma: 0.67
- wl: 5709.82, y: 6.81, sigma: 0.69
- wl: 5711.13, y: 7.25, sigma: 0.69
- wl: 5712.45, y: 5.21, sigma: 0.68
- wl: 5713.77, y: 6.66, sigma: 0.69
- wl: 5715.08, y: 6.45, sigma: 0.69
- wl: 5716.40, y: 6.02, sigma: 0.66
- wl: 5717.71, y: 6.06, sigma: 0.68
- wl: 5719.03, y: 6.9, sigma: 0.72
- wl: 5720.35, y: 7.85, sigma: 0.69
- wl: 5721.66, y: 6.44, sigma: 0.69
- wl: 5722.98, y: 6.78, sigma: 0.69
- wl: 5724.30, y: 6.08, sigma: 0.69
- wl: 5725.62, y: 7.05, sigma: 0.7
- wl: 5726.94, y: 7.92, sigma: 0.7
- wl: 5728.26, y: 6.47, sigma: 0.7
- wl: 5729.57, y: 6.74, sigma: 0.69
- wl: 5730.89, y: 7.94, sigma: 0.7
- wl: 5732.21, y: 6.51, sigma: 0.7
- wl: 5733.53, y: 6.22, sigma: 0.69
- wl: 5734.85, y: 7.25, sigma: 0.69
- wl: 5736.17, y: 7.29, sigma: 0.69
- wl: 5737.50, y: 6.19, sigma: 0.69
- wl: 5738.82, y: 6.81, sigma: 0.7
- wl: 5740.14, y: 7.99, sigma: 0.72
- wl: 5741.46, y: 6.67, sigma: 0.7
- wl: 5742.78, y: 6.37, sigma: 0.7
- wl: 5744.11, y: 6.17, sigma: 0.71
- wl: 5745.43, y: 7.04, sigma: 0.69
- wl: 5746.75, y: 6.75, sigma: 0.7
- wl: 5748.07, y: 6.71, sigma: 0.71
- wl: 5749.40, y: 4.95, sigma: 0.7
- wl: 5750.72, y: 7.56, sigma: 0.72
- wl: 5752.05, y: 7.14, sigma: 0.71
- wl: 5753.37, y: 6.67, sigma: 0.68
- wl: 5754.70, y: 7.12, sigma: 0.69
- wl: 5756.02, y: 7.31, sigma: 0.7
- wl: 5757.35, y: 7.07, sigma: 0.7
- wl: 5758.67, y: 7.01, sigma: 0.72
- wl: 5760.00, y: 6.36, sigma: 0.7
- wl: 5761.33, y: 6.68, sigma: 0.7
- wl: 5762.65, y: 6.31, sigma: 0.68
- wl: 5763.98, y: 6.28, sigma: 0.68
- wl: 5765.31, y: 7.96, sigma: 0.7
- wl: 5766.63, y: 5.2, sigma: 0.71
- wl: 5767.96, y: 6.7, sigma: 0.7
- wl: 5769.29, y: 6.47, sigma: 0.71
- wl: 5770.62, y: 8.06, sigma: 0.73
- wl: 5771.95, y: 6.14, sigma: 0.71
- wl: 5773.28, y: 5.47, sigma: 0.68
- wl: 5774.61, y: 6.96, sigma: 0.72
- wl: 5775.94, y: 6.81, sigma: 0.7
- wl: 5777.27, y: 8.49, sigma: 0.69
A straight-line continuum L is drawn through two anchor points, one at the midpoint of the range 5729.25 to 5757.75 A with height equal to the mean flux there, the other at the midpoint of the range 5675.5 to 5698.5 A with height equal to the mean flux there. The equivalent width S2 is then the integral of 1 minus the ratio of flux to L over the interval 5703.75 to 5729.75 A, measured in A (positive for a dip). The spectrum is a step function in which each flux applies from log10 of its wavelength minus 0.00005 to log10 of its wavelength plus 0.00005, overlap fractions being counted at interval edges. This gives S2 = 0.9 A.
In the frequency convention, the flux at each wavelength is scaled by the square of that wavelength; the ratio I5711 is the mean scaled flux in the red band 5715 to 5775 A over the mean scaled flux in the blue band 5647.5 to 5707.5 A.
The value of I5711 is 1.01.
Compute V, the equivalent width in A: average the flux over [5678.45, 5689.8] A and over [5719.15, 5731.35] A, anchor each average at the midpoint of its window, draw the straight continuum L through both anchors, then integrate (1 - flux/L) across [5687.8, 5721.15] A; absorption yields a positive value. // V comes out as 1.4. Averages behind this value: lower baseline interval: 7.06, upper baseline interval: 7.01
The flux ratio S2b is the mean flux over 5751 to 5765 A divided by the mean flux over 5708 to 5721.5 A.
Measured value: 1.0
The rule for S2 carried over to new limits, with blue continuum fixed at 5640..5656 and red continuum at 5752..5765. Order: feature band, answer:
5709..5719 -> 0.33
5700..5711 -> -0.09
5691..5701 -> -0.85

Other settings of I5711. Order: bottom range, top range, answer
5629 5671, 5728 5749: 1.06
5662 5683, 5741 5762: 1.00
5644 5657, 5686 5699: 1.12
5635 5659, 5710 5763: 1.06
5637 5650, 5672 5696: 1.13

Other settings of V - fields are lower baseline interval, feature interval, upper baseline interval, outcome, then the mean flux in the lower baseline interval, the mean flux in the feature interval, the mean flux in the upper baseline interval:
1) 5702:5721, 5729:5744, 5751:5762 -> -0.3 A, 6.53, 6.88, 6.94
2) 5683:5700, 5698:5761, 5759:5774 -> 0.4 A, 7.06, 6.73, 6.52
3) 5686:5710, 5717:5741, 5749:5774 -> -0.5 A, 6.84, 6.91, 6.67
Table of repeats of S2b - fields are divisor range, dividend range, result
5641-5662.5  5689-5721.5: 1.05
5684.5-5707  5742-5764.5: 0.97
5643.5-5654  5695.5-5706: 1.05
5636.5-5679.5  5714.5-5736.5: 1.03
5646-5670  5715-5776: 1.02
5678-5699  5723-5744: 0.97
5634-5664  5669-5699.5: 1.04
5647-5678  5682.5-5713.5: 1.02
